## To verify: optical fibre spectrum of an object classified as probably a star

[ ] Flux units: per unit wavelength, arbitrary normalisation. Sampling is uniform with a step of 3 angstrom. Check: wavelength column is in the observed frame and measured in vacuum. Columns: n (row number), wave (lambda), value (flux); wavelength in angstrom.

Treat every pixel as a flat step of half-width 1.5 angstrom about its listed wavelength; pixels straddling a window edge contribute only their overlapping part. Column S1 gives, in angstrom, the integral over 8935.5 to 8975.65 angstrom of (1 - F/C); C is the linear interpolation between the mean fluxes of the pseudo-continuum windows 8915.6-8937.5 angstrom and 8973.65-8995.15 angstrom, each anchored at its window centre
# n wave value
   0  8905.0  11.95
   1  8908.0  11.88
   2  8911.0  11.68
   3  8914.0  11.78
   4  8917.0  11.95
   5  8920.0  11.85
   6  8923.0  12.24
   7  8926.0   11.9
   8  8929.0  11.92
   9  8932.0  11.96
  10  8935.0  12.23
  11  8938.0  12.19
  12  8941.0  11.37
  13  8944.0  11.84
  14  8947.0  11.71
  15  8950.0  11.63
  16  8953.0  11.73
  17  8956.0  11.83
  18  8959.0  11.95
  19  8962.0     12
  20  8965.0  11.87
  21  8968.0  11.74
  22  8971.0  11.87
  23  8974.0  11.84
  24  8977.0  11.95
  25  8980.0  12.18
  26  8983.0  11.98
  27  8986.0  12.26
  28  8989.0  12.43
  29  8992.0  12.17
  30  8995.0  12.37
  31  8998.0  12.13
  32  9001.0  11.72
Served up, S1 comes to 0.9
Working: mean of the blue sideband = 12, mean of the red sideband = 12.1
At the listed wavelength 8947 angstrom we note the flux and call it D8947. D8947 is 11.71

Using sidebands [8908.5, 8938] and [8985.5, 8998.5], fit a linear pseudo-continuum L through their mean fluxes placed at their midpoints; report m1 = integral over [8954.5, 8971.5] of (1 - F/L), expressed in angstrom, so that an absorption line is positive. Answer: 0.4 angstrom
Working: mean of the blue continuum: 12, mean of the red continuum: 12.3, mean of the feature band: 11.9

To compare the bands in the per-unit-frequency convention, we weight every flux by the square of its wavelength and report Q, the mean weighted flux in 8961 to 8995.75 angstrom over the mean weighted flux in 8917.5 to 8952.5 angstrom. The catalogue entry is 1.0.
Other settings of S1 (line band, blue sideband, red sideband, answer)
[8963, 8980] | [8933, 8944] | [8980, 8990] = 0.3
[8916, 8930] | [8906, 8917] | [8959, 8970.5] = -0.2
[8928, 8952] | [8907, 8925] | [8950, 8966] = 0.0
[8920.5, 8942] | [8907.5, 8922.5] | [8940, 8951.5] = -0.4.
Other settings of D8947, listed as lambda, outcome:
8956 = 11.83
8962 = 12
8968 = 11.74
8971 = 11.87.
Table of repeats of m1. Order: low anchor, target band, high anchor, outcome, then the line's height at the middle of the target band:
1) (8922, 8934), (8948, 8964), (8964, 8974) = 0.08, 11.9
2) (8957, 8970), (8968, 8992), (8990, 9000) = 0.00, 12.1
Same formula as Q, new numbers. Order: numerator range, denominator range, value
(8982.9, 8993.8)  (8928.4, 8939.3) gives 1.03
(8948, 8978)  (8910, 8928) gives 1.00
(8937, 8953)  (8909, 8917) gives 1.00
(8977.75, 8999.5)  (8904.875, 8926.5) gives 1.04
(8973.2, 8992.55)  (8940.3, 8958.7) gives 1.04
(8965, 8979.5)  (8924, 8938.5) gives 1.00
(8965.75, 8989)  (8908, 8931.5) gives 1.02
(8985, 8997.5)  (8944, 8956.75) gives 1.06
